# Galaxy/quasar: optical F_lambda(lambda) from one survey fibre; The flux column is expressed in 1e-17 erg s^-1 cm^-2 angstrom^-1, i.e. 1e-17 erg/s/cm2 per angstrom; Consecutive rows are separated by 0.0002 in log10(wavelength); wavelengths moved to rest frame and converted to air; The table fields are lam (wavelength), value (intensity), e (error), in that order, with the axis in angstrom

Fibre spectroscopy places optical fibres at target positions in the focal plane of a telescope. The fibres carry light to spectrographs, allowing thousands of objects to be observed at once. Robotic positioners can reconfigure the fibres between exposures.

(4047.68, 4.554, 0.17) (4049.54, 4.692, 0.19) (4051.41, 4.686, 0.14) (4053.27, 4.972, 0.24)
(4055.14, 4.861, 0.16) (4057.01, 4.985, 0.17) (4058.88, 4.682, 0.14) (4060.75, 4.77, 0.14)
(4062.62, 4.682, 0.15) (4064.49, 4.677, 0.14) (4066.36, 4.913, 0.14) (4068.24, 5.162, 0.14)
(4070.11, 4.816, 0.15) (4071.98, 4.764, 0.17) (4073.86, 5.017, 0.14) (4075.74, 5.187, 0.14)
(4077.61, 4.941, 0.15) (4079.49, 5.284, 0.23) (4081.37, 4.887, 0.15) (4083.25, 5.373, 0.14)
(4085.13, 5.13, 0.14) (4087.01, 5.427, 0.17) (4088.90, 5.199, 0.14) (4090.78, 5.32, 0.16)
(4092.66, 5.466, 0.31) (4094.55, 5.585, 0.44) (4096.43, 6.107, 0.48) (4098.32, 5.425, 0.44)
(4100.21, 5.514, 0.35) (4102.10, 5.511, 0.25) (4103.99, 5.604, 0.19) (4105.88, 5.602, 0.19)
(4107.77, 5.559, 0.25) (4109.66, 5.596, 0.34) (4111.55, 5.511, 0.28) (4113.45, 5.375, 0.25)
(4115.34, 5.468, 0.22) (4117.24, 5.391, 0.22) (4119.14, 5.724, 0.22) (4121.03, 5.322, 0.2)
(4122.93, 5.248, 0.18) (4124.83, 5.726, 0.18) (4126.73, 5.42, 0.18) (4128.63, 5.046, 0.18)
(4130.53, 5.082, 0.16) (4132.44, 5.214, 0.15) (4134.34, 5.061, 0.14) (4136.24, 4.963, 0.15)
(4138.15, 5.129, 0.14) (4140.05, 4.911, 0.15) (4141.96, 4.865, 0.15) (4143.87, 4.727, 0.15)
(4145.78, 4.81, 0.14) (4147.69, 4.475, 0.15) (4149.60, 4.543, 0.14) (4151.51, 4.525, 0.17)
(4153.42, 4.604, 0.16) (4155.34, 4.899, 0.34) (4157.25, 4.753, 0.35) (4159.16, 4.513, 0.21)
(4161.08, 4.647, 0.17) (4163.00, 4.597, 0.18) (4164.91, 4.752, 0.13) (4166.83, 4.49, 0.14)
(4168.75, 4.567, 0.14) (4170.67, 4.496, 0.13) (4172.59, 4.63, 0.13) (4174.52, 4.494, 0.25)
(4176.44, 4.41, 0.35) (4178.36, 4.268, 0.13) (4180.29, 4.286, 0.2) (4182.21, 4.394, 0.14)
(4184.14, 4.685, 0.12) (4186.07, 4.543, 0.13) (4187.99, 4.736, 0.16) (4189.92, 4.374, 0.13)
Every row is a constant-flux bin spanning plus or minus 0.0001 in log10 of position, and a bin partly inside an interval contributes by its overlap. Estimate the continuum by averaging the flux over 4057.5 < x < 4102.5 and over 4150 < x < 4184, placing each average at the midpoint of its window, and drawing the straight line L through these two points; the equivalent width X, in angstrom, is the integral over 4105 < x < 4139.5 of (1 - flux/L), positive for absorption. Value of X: -3.47 angstrom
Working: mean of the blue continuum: 5.15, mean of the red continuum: 4.55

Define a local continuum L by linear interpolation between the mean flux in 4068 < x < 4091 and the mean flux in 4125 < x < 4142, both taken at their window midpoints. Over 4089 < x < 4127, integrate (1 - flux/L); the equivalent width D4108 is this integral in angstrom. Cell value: -3.0 angstrom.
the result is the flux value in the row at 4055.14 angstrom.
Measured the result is 4.861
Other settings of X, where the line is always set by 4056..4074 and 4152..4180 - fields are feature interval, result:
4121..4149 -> -2.39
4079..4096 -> -1.93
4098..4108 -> -1.69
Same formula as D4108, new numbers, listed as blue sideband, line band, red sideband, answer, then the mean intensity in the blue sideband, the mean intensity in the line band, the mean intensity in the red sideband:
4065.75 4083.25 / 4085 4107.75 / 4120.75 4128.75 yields -1.44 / 5.02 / 5.51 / 5.39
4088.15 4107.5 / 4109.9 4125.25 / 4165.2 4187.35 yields -0.56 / 5.54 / 5.47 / 4.49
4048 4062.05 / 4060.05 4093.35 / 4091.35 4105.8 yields 0.88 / 4.79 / 5.06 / 5.59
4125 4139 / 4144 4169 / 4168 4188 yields 0.88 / 5.16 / 4.63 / 4.49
